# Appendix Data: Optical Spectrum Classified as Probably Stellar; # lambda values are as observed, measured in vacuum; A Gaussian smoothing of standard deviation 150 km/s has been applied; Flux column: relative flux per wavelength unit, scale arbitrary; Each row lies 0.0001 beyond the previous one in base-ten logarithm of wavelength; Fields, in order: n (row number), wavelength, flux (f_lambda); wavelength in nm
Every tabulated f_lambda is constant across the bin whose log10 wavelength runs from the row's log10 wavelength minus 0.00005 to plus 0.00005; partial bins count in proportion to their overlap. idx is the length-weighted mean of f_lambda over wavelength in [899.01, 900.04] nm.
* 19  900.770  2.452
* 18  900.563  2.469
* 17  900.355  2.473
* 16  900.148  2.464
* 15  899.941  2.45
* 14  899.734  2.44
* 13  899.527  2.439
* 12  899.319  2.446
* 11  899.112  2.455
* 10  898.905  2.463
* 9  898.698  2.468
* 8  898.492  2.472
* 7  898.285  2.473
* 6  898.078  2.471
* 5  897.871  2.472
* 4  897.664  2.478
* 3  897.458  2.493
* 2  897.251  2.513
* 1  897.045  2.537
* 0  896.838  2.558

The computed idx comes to 2.44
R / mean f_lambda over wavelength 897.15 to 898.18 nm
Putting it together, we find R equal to 2.48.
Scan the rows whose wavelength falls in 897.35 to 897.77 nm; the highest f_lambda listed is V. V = 2.493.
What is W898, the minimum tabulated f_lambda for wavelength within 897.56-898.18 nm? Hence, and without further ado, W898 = 2.471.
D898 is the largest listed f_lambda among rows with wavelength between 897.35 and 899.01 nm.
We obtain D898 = 2.493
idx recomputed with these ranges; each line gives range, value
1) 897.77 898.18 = 2.47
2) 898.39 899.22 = 2.47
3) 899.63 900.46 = 2.46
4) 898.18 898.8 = 2.47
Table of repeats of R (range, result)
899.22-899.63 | 2.44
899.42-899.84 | 2.44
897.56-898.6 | 2.47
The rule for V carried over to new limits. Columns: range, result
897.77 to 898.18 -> 2.472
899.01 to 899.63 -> 2.455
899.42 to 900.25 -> 2.464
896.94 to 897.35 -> 2.537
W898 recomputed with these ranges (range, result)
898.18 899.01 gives 2.463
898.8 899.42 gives 2.446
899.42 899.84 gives 2.439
